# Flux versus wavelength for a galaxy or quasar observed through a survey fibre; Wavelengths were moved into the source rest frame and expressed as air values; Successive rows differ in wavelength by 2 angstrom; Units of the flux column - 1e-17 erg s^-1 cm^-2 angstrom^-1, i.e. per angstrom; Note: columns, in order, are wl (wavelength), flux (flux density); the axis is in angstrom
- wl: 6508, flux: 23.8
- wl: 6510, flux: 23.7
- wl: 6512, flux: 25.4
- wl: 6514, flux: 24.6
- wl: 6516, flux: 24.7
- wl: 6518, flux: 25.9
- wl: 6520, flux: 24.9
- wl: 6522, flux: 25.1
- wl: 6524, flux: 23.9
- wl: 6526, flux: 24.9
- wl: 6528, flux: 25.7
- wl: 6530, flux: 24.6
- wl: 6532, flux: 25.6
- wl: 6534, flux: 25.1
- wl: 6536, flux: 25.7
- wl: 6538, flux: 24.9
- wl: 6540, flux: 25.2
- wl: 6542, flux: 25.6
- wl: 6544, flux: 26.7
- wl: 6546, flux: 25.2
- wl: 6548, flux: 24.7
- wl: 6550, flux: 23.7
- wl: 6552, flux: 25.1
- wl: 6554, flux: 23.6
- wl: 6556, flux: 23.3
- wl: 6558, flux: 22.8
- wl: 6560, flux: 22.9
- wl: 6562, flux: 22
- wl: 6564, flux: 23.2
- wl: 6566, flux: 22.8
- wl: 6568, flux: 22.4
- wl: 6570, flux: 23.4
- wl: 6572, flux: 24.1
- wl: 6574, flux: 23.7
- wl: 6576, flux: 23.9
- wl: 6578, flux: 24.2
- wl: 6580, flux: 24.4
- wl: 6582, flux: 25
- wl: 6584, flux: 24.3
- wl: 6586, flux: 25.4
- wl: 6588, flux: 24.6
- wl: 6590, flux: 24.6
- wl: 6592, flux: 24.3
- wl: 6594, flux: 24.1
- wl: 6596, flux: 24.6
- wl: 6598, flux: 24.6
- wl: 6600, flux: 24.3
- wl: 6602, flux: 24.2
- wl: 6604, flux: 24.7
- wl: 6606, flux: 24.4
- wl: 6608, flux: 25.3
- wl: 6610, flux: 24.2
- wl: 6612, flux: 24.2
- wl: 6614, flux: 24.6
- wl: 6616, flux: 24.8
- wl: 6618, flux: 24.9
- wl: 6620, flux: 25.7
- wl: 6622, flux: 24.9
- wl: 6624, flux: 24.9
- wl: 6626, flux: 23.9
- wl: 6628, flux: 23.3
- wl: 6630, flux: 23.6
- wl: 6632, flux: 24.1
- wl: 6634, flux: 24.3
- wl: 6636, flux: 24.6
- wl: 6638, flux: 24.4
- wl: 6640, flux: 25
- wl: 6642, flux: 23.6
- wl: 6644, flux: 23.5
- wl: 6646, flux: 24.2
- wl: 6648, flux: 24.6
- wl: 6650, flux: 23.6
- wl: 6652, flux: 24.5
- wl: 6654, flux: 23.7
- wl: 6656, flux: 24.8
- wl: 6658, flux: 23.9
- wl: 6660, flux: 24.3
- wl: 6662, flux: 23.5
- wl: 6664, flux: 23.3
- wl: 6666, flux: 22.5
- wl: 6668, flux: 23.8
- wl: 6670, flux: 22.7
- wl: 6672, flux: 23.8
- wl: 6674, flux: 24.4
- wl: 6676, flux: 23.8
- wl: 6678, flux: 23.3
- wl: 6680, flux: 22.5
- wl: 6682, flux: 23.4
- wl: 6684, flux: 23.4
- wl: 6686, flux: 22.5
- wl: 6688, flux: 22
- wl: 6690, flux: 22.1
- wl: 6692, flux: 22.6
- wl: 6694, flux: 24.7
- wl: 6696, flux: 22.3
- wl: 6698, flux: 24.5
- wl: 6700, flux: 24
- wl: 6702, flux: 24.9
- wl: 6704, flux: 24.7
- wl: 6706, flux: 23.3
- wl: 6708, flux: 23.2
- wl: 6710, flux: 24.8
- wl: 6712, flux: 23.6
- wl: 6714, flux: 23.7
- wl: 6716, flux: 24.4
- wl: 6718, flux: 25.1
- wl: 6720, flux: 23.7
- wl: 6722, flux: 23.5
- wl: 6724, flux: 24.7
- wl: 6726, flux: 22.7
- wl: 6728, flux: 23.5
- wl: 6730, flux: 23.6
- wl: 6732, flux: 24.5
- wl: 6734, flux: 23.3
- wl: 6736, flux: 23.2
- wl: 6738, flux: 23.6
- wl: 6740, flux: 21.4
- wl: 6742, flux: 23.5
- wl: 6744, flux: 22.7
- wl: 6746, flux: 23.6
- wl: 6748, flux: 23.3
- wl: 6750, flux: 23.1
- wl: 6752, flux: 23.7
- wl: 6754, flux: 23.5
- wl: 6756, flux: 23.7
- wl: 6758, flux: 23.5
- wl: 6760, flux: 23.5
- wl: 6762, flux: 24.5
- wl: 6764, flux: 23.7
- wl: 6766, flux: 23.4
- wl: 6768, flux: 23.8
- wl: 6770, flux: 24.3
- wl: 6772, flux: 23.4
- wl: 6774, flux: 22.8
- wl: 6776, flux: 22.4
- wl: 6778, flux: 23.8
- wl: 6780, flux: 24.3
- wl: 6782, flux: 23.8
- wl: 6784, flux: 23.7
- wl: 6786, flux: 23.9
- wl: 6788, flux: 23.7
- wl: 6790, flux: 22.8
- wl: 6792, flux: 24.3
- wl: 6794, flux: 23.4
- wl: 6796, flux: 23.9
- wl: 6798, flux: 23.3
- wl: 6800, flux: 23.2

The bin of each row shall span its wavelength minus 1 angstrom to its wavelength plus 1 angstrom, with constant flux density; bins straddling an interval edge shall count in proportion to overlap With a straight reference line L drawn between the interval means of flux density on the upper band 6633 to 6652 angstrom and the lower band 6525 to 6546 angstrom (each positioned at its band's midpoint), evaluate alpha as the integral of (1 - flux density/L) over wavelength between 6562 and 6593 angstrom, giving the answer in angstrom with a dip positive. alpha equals 1.2 angstrom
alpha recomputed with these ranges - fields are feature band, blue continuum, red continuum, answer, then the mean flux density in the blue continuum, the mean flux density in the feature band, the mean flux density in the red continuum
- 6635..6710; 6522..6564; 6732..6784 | 0.6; 24.5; 23.7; 23.5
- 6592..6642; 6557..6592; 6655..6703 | -1.7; 23.8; 24.5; 23.5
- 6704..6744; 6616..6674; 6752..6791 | 0.2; 24.1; 23.6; 23.6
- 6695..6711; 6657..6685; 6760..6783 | -0.3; 23.5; 24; 23.6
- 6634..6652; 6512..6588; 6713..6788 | -0.1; 24.4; 24.2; 23.6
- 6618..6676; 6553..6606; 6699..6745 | -0.6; 23.9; 24.1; 23.7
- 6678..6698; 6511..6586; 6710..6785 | 0.8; 24.4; 22.9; 23.6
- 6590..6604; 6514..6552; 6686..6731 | 0.1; 25.1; 24.4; 23.7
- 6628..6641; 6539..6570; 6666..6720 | -0.3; 23.9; 24.3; 23.6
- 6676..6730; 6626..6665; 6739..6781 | 0.3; 24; 23.6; 23.4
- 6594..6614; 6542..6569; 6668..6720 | -0.6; 23.8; 24.5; 23.6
